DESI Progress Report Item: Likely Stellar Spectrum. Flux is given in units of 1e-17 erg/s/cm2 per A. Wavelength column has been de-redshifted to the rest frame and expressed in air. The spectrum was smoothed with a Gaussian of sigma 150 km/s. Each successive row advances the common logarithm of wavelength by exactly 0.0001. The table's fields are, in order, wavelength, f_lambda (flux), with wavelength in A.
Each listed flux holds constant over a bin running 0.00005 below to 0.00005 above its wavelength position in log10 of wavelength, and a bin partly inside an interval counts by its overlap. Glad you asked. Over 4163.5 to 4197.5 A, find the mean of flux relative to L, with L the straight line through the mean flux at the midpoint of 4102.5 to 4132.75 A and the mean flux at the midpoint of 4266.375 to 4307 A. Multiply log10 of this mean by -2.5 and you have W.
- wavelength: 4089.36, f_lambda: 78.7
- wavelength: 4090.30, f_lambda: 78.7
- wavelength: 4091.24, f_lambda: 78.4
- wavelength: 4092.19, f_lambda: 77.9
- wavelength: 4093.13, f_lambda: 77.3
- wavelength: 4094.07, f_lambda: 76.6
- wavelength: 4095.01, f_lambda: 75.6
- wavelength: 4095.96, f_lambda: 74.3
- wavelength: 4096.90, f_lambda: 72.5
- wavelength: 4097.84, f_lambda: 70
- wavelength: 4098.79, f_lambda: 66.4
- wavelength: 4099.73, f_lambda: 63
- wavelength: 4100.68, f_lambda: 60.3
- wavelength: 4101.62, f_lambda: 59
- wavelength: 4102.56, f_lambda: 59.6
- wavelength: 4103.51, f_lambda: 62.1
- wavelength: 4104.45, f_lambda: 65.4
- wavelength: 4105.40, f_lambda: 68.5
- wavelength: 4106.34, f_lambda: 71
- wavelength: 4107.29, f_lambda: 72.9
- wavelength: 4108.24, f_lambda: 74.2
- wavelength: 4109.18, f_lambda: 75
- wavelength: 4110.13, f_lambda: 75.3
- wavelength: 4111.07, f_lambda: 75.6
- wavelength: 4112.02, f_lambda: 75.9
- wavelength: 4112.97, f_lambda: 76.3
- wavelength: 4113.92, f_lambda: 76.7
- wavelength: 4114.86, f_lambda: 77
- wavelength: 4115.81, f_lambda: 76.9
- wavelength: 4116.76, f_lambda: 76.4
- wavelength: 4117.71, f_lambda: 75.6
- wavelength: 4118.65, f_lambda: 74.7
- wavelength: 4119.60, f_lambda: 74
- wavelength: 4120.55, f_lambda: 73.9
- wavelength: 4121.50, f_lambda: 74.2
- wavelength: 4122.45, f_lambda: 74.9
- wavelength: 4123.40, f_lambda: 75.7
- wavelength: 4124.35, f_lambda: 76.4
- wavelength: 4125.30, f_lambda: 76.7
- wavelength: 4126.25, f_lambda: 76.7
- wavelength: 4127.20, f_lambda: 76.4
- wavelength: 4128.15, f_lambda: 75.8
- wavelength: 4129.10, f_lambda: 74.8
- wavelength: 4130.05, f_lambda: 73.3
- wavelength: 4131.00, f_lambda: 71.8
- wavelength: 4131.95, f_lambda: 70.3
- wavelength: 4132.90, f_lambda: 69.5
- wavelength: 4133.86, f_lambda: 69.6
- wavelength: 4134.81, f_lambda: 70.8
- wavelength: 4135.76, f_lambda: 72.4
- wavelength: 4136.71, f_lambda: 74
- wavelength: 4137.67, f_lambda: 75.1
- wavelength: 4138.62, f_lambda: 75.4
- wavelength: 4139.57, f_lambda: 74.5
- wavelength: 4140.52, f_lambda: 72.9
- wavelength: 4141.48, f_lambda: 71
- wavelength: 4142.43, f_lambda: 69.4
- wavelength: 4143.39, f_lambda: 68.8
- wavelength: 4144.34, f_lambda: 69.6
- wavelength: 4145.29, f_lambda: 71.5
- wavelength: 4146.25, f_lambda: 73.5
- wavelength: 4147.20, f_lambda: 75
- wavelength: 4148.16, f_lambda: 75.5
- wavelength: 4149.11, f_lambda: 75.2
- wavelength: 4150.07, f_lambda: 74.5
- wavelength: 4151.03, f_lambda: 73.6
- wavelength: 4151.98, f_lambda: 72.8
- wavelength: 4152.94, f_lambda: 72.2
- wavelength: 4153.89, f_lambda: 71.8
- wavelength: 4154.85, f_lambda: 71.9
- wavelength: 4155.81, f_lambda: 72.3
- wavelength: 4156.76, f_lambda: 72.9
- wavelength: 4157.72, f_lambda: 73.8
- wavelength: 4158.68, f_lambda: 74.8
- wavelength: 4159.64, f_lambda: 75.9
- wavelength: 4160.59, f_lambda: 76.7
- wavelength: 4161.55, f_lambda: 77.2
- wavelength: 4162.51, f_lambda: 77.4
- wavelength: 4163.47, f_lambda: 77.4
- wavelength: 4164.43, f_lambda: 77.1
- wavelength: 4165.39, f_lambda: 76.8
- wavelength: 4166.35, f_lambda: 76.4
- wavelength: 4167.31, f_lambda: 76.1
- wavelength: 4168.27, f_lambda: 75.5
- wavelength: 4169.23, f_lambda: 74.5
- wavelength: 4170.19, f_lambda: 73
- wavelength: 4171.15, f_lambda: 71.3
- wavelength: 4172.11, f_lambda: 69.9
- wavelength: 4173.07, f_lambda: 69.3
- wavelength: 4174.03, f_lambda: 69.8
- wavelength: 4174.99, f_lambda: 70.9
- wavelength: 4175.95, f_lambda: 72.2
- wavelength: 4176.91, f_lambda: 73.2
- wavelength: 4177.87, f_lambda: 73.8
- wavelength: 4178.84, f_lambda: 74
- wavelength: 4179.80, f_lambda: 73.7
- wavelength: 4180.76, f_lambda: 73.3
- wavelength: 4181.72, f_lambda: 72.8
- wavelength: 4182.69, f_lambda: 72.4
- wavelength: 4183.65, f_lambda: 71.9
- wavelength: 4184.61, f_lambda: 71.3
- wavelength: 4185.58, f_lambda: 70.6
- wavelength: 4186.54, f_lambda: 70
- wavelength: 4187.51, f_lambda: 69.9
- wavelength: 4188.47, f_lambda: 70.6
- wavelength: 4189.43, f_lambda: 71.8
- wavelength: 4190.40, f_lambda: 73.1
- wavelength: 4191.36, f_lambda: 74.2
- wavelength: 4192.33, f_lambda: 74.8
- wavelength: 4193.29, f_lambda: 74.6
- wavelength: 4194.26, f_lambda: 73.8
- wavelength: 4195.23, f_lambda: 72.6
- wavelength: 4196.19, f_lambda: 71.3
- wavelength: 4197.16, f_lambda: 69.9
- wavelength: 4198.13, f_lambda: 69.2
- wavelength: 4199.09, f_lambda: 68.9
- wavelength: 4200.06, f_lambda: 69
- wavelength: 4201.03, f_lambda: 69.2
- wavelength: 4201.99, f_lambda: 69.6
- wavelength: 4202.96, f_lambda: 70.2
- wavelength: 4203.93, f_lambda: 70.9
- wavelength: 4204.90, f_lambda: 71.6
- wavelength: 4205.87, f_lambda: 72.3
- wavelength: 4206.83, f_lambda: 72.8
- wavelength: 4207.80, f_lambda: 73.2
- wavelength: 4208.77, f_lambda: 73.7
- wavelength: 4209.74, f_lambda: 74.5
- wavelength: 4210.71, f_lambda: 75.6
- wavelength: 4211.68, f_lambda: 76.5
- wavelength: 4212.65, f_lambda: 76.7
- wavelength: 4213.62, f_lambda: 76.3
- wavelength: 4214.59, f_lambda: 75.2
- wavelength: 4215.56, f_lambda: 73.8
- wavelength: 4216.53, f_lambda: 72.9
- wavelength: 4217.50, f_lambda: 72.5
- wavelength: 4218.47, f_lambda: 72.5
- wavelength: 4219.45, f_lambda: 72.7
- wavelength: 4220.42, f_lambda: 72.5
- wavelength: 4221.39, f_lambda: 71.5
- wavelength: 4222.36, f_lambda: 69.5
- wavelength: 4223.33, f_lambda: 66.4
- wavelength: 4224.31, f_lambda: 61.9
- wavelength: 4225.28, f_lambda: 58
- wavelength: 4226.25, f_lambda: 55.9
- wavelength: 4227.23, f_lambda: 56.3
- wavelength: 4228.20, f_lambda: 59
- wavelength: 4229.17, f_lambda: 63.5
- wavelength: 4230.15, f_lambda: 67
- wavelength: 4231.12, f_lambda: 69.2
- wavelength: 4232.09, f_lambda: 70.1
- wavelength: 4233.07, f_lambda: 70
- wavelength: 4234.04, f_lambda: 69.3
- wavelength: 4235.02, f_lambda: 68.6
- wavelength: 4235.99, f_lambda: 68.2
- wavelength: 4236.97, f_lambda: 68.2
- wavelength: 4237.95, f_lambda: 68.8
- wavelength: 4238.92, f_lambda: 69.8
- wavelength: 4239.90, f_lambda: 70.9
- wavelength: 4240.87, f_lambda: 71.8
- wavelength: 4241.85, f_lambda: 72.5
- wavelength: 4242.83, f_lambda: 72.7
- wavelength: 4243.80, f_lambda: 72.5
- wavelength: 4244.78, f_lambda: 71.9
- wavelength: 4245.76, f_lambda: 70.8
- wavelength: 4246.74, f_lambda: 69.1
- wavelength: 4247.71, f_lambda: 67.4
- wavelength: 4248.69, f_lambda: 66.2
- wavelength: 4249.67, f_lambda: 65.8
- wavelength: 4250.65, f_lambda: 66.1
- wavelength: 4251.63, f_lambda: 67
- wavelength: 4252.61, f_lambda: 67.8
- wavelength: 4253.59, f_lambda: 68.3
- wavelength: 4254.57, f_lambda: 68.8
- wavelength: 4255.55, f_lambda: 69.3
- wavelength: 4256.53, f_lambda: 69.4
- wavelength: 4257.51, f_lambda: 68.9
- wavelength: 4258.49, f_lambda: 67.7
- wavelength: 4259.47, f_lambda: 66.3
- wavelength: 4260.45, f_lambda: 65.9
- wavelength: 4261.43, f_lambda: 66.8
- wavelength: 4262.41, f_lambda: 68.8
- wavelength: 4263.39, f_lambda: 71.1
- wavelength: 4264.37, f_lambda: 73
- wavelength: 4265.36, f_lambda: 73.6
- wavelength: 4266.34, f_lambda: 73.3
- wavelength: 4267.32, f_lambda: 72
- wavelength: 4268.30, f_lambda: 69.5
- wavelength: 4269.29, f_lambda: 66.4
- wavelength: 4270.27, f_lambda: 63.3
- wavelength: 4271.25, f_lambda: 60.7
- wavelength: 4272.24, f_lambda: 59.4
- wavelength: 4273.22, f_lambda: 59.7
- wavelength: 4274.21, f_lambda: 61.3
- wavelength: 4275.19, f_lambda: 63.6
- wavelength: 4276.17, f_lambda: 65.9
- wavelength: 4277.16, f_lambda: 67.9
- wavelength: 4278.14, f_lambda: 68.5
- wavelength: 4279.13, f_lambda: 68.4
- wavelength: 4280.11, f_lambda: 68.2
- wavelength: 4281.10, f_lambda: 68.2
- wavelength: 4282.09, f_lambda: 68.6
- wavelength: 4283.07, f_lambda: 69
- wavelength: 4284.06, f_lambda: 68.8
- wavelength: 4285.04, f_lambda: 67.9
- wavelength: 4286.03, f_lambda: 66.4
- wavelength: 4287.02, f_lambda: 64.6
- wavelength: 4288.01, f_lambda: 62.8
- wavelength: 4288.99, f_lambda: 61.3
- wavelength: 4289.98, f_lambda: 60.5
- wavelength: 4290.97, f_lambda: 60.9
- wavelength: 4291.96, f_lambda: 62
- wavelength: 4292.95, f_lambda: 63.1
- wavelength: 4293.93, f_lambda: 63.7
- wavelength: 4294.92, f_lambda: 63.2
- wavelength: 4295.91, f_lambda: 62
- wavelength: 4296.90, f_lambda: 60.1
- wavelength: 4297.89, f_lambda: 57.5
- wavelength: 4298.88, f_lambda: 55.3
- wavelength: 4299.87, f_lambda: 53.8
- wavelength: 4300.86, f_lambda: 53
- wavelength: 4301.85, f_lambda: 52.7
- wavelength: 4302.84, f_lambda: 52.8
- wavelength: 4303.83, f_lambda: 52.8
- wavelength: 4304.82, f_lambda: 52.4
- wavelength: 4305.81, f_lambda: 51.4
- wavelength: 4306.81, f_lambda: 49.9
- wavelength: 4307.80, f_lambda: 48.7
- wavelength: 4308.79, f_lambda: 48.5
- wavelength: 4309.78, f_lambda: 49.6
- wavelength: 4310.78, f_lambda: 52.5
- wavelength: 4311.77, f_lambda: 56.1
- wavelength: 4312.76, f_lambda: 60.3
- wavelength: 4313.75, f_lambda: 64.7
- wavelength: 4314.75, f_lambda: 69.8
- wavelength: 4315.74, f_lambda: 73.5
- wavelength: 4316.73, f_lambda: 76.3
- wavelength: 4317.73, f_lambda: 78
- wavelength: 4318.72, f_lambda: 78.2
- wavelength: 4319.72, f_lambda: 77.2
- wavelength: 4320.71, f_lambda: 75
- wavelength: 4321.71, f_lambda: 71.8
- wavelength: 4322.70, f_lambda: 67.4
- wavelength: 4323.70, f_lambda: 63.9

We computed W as -0.05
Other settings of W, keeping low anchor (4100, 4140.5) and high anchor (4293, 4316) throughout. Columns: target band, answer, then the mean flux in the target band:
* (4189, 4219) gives -0.114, 72.7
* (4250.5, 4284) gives -0.129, 67.5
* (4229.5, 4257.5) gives -0.119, 69.1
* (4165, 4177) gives -0.072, 73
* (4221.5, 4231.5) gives 0.009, 62.9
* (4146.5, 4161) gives -0.063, 73.9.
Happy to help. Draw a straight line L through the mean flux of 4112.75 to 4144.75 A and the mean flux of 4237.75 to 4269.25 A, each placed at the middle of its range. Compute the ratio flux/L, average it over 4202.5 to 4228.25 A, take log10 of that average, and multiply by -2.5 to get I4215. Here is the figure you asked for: 0.01 mag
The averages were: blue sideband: 73.9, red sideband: 69.5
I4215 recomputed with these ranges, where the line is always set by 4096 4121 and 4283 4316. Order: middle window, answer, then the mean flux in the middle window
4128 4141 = -0.05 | 72.8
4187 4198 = -0.10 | 72.3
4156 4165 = -0.12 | 75.8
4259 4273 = -0.11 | 67.7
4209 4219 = -0.16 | 74.6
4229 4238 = -0.09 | 68.4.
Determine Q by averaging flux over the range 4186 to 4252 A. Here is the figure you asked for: 70.1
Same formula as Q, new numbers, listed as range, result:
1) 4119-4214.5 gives 73.1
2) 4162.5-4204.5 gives 72.4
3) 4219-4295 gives 67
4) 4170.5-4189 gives 71.7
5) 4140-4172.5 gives 73.8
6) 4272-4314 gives 60.2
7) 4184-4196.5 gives 72.2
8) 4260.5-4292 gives 66.4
